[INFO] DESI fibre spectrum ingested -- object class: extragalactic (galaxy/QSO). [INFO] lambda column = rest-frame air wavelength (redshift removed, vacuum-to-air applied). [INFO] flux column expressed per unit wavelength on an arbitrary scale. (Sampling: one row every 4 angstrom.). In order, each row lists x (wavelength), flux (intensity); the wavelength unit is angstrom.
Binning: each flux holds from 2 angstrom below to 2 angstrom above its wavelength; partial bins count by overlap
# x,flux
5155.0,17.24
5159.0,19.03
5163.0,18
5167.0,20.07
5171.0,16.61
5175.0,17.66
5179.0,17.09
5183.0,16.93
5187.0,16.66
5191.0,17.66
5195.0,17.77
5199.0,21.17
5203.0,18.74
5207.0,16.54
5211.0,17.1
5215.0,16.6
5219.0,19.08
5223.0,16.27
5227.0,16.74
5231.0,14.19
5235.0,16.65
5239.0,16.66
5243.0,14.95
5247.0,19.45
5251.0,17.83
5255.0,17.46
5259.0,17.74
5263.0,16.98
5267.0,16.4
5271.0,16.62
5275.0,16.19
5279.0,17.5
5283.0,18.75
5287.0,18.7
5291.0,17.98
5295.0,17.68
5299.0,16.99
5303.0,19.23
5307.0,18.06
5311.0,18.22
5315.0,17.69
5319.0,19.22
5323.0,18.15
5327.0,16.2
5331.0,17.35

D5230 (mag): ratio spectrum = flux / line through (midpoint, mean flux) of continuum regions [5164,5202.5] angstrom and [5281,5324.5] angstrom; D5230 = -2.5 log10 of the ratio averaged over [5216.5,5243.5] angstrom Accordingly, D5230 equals 0.103 mag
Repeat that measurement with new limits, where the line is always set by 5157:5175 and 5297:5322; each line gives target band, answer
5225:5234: 0.173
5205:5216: 0.096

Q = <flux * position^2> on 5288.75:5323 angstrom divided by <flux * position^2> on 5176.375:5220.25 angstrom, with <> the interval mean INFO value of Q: 1.07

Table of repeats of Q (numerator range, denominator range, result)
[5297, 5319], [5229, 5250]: 1.13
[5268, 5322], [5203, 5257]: 1.08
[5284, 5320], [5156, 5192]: 1.08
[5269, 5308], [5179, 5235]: 1.06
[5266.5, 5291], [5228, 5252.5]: 1.07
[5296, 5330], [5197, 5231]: 1.06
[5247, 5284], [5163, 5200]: 1.00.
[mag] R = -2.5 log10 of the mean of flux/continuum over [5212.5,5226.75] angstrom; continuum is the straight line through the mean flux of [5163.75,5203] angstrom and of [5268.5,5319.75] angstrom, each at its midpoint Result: 0.04 mag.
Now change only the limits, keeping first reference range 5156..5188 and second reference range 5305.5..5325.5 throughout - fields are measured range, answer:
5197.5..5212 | -0.03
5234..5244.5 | 0.12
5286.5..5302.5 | 0.02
